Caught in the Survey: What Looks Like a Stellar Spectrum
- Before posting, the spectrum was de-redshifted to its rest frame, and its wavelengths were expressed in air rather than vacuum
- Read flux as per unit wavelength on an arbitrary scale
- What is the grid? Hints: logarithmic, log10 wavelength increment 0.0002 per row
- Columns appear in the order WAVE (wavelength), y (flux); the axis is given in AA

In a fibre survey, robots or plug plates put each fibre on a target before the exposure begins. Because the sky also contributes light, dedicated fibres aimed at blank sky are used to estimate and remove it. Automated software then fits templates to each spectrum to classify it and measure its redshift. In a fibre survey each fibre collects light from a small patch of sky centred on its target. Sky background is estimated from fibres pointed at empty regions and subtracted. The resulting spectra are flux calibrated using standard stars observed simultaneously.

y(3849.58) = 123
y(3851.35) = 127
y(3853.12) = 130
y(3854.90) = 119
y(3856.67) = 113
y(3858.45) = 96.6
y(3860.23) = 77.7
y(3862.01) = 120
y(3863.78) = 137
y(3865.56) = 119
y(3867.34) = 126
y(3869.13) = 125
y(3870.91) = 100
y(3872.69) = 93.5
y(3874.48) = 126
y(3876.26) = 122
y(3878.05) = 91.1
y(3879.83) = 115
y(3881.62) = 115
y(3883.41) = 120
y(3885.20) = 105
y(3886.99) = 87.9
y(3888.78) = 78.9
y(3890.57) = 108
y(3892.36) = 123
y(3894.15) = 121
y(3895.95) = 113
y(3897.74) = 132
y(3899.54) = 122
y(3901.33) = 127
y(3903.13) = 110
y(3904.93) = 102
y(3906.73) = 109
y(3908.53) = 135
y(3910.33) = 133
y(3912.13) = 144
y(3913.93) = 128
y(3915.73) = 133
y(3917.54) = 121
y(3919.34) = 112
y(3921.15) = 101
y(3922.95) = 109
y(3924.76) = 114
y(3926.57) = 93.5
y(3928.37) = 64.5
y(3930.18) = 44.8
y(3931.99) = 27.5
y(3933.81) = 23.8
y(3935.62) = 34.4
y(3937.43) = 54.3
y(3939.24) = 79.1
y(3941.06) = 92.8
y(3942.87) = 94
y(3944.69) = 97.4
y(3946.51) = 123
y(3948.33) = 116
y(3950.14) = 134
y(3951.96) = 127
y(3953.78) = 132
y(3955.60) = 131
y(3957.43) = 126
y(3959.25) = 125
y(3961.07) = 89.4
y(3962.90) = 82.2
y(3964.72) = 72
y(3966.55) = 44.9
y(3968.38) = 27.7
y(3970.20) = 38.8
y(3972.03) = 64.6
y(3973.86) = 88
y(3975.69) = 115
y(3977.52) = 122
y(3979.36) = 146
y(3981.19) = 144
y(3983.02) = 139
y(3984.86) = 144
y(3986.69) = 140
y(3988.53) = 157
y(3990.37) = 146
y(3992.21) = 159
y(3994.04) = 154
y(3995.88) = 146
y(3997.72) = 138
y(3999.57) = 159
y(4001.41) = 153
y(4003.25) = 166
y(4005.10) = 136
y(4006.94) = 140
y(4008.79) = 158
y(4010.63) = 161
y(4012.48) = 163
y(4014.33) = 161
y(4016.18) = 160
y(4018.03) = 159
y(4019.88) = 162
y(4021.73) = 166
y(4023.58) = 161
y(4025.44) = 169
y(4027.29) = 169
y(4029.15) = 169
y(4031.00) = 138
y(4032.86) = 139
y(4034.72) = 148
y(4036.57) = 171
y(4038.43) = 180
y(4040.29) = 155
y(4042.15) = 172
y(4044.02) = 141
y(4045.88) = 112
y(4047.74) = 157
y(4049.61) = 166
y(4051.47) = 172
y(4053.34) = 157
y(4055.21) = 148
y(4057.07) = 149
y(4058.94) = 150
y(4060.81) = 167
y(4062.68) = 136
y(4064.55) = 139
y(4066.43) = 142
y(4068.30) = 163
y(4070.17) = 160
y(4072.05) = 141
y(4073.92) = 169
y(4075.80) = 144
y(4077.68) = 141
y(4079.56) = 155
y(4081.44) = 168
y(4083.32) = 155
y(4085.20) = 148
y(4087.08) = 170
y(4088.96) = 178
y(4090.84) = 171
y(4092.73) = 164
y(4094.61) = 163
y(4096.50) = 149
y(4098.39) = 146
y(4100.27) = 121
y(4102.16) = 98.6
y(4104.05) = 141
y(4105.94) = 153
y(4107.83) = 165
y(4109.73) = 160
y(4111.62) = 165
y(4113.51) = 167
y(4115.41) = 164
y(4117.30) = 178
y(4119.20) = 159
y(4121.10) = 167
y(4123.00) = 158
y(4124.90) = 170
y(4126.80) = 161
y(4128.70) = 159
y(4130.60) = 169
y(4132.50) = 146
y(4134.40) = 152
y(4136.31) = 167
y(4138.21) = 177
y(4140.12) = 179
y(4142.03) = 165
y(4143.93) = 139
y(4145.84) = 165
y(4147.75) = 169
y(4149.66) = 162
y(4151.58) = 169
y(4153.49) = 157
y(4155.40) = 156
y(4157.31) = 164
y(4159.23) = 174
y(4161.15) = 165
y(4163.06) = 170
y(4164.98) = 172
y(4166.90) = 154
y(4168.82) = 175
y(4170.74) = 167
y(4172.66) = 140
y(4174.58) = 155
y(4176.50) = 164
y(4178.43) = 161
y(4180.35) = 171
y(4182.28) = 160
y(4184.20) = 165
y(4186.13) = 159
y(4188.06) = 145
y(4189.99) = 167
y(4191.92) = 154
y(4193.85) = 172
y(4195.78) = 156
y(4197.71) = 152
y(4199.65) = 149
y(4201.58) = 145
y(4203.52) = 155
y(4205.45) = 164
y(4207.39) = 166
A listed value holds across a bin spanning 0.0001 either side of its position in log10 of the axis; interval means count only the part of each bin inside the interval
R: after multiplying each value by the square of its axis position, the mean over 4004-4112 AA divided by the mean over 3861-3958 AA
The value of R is 1.56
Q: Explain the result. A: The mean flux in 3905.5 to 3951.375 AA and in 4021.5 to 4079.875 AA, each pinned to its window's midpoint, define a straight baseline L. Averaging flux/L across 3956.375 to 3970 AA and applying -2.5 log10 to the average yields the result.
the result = 0.38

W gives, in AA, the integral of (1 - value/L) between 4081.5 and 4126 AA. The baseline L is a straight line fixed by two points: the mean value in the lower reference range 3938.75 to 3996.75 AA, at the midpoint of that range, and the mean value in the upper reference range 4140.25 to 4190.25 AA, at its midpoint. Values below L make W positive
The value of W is -3.2 AA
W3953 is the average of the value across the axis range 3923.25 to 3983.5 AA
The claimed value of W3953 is 91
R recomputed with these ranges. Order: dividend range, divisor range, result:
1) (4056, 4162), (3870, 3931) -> 1.58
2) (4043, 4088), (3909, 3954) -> 1.67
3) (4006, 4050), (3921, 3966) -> 1.80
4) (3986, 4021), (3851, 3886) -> 1.45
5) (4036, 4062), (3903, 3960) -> 1.63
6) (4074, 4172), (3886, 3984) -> 1.74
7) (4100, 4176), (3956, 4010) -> 1.42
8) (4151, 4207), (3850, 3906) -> 1.65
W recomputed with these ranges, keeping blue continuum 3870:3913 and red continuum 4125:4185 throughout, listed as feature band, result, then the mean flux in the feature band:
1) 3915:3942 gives 9.1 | 80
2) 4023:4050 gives -2.9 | 156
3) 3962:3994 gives 5.3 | 109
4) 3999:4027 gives -4.5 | 159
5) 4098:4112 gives 1.0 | 143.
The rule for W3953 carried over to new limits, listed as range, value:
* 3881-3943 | 100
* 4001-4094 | 156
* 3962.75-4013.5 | 126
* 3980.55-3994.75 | 148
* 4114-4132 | 165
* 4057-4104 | 151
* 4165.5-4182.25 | 161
